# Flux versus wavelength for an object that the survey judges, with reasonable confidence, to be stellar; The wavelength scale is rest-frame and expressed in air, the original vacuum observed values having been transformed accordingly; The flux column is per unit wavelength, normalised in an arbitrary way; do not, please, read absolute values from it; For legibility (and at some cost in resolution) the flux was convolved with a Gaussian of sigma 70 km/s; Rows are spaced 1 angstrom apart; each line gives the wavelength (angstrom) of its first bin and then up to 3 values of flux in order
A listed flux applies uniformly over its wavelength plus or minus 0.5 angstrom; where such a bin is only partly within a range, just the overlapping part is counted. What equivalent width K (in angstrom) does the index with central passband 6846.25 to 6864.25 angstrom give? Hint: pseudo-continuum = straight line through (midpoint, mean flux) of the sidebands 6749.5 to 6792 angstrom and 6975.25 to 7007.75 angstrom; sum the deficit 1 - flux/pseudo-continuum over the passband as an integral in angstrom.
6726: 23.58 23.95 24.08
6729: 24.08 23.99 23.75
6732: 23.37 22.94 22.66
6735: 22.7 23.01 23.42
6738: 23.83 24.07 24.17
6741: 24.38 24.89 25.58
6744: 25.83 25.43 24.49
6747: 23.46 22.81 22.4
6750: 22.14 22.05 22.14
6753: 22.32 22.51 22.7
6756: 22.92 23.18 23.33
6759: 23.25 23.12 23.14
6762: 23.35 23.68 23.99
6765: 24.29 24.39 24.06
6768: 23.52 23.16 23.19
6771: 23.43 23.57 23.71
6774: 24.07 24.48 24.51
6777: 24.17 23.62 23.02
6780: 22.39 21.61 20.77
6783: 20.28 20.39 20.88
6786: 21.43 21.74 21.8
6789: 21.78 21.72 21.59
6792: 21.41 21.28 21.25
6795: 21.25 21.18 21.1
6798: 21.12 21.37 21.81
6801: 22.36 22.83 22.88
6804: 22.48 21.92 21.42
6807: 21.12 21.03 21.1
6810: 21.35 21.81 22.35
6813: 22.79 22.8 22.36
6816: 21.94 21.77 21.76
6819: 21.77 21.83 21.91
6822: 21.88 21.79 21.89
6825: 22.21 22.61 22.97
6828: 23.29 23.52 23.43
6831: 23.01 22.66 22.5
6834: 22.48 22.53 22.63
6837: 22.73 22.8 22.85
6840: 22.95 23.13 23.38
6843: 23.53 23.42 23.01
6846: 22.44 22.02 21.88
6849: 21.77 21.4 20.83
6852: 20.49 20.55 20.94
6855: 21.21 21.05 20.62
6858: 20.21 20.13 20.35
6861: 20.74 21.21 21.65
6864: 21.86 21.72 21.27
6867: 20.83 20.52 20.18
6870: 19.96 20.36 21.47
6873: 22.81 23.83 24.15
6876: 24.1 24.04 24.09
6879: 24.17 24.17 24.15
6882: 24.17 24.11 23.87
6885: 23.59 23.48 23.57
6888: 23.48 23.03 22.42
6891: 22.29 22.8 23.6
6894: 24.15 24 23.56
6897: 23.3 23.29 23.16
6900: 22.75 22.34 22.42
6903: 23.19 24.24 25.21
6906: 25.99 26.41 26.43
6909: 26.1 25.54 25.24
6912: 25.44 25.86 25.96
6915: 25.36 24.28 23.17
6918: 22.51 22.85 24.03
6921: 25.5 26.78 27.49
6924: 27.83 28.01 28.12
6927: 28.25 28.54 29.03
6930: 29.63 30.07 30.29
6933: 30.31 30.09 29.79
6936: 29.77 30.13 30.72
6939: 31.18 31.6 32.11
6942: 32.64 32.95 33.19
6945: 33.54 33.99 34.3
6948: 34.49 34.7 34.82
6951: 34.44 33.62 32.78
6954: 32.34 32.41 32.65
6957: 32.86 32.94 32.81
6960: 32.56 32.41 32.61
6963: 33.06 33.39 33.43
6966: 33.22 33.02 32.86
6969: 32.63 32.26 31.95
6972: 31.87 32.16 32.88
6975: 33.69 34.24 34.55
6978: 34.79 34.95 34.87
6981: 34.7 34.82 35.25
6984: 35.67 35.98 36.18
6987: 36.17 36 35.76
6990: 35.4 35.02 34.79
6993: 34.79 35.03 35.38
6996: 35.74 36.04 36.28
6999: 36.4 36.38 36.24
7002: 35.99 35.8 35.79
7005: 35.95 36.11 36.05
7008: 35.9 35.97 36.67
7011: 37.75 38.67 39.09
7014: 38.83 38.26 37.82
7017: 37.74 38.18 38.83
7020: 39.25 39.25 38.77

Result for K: 4.3 angstrom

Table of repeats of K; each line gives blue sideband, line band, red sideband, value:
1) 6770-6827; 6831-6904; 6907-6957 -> 9.5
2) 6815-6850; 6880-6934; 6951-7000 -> 6.5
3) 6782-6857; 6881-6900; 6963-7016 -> 2.8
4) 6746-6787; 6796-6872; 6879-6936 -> 6.9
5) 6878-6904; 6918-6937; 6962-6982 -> -0.1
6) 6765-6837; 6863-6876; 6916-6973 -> 2.3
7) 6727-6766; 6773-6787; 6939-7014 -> 1.5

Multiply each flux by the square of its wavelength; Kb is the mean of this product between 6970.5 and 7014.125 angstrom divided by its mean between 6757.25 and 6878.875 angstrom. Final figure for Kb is 1.7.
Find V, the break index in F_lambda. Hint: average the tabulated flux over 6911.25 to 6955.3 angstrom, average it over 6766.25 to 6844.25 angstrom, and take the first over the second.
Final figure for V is 1.3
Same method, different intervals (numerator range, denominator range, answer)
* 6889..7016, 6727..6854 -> 1.38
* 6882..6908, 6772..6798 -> 1.07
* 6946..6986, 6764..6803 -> 1.50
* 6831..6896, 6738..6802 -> 0.98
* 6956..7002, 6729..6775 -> 1.46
